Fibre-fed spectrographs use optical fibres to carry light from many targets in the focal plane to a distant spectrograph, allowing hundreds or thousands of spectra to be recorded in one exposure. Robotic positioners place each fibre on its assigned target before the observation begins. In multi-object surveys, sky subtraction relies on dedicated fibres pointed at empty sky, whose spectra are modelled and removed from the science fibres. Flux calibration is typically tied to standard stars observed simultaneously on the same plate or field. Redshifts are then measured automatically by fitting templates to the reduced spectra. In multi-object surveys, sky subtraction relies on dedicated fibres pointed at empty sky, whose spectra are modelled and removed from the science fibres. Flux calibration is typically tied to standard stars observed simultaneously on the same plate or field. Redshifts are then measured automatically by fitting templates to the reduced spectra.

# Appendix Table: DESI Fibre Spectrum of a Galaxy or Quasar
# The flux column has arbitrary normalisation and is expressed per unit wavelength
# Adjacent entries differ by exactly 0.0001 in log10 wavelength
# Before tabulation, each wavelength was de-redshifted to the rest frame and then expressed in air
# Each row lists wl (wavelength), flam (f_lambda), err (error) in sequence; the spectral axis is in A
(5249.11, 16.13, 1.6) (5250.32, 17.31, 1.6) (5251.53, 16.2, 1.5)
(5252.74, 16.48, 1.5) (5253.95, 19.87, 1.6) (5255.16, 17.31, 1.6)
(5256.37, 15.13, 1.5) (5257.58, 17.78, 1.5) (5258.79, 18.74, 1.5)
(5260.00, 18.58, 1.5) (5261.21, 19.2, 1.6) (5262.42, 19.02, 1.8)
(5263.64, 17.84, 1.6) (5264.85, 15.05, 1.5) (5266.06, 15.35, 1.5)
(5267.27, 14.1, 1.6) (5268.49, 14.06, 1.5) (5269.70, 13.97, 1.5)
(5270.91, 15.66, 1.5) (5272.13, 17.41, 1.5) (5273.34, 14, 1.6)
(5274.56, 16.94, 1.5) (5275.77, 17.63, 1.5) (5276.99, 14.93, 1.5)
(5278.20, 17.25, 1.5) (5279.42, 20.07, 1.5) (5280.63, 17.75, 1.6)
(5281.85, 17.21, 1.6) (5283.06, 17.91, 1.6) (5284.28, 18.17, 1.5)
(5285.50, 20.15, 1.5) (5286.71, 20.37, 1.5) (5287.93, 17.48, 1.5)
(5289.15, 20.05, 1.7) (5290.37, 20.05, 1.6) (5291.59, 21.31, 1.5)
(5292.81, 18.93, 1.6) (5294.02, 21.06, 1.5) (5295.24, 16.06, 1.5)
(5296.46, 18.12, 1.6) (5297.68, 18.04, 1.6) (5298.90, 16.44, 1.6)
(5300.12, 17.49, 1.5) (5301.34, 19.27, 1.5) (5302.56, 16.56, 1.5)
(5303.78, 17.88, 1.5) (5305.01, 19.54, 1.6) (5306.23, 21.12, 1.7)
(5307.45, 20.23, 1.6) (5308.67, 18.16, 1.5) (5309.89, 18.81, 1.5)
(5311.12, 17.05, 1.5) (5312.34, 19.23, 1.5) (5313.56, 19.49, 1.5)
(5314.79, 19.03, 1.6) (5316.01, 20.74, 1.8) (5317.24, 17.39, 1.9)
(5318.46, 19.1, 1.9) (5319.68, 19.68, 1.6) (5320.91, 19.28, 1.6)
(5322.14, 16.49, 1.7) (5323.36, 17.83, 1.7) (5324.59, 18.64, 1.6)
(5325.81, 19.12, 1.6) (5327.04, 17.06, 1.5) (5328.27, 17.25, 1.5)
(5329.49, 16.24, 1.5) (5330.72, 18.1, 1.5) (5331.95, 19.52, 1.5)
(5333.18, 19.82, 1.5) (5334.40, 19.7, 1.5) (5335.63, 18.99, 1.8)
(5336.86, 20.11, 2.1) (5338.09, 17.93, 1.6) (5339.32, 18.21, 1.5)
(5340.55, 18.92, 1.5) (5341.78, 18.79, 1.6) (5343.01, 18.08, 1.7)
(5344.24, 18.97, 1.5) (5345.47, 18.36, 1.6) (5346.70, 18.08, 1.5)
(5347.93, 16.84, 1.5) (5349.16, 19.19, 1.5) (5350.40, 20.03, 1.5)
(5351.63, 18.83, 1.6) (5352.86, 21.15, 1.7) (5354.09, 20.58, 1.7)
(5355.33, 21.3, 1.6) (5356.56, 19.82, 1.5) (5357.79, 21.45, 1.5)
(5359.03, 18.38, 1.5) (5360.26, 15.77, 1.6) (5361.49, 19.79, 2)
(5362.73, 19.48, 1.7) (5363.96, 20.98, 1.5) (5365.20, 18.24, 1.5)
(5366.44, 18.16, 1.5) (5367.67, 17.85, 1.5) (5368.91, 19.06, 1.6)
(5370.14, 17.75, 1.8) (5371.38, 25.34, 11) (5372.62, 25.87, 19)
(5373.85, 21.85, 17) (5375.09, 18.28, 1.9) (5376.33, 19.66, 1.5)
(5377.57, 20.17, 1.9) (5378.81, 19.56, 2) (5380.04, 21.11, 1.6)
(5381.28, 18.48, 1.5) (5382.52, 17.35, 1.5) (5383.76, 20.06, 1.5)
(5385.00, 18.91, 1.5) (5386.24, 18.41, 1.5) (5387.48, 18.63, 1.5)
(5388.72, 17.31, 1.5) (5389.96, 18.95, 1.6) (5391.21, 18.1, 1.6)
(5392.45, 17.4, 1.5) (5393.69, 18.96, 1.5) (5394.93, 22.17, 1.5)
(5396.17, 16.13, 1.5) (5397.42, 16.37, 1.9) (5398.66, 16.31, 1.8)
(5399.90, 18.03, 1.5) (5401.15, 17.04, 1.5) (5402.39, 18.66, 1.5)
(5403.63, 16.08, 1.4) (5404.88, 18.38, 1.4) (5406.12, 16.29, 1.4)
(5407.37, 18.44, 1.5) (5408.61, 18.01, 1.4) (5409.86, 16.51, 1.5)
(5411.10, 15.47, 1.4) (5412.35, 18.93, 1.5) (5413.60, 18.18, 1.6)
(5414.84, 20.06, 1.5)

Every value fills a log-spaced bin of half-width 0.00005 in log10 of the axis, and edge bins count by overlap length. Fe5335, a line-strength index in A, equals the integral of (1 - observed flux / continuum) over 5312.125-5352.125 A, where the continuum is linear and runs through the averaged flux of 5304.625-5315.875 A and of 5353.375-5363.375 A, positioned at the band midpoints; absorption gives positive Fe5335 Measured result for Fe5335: 1.6 A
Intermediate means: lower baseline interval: 19.3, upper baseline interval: 19.6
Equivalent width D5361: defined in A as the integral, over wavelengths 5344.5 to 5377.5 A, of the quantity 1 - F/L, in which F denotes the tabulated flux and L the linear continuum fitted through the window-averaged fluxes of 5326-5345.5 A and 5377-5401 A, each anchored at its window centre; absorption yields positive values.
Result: -2.1 A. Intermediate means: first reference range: 18.5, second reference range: 18.5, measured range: 19.7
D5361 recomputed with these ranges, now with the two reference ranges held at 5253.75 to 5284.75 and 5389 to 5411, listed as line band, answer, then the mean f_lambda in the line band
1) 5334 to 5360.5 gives -2.64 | 19.1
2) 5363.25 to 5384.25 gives -2.93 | 20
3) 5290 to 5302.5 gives -1.09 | 18.6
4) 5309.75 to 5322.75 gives -1.18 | 18.7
